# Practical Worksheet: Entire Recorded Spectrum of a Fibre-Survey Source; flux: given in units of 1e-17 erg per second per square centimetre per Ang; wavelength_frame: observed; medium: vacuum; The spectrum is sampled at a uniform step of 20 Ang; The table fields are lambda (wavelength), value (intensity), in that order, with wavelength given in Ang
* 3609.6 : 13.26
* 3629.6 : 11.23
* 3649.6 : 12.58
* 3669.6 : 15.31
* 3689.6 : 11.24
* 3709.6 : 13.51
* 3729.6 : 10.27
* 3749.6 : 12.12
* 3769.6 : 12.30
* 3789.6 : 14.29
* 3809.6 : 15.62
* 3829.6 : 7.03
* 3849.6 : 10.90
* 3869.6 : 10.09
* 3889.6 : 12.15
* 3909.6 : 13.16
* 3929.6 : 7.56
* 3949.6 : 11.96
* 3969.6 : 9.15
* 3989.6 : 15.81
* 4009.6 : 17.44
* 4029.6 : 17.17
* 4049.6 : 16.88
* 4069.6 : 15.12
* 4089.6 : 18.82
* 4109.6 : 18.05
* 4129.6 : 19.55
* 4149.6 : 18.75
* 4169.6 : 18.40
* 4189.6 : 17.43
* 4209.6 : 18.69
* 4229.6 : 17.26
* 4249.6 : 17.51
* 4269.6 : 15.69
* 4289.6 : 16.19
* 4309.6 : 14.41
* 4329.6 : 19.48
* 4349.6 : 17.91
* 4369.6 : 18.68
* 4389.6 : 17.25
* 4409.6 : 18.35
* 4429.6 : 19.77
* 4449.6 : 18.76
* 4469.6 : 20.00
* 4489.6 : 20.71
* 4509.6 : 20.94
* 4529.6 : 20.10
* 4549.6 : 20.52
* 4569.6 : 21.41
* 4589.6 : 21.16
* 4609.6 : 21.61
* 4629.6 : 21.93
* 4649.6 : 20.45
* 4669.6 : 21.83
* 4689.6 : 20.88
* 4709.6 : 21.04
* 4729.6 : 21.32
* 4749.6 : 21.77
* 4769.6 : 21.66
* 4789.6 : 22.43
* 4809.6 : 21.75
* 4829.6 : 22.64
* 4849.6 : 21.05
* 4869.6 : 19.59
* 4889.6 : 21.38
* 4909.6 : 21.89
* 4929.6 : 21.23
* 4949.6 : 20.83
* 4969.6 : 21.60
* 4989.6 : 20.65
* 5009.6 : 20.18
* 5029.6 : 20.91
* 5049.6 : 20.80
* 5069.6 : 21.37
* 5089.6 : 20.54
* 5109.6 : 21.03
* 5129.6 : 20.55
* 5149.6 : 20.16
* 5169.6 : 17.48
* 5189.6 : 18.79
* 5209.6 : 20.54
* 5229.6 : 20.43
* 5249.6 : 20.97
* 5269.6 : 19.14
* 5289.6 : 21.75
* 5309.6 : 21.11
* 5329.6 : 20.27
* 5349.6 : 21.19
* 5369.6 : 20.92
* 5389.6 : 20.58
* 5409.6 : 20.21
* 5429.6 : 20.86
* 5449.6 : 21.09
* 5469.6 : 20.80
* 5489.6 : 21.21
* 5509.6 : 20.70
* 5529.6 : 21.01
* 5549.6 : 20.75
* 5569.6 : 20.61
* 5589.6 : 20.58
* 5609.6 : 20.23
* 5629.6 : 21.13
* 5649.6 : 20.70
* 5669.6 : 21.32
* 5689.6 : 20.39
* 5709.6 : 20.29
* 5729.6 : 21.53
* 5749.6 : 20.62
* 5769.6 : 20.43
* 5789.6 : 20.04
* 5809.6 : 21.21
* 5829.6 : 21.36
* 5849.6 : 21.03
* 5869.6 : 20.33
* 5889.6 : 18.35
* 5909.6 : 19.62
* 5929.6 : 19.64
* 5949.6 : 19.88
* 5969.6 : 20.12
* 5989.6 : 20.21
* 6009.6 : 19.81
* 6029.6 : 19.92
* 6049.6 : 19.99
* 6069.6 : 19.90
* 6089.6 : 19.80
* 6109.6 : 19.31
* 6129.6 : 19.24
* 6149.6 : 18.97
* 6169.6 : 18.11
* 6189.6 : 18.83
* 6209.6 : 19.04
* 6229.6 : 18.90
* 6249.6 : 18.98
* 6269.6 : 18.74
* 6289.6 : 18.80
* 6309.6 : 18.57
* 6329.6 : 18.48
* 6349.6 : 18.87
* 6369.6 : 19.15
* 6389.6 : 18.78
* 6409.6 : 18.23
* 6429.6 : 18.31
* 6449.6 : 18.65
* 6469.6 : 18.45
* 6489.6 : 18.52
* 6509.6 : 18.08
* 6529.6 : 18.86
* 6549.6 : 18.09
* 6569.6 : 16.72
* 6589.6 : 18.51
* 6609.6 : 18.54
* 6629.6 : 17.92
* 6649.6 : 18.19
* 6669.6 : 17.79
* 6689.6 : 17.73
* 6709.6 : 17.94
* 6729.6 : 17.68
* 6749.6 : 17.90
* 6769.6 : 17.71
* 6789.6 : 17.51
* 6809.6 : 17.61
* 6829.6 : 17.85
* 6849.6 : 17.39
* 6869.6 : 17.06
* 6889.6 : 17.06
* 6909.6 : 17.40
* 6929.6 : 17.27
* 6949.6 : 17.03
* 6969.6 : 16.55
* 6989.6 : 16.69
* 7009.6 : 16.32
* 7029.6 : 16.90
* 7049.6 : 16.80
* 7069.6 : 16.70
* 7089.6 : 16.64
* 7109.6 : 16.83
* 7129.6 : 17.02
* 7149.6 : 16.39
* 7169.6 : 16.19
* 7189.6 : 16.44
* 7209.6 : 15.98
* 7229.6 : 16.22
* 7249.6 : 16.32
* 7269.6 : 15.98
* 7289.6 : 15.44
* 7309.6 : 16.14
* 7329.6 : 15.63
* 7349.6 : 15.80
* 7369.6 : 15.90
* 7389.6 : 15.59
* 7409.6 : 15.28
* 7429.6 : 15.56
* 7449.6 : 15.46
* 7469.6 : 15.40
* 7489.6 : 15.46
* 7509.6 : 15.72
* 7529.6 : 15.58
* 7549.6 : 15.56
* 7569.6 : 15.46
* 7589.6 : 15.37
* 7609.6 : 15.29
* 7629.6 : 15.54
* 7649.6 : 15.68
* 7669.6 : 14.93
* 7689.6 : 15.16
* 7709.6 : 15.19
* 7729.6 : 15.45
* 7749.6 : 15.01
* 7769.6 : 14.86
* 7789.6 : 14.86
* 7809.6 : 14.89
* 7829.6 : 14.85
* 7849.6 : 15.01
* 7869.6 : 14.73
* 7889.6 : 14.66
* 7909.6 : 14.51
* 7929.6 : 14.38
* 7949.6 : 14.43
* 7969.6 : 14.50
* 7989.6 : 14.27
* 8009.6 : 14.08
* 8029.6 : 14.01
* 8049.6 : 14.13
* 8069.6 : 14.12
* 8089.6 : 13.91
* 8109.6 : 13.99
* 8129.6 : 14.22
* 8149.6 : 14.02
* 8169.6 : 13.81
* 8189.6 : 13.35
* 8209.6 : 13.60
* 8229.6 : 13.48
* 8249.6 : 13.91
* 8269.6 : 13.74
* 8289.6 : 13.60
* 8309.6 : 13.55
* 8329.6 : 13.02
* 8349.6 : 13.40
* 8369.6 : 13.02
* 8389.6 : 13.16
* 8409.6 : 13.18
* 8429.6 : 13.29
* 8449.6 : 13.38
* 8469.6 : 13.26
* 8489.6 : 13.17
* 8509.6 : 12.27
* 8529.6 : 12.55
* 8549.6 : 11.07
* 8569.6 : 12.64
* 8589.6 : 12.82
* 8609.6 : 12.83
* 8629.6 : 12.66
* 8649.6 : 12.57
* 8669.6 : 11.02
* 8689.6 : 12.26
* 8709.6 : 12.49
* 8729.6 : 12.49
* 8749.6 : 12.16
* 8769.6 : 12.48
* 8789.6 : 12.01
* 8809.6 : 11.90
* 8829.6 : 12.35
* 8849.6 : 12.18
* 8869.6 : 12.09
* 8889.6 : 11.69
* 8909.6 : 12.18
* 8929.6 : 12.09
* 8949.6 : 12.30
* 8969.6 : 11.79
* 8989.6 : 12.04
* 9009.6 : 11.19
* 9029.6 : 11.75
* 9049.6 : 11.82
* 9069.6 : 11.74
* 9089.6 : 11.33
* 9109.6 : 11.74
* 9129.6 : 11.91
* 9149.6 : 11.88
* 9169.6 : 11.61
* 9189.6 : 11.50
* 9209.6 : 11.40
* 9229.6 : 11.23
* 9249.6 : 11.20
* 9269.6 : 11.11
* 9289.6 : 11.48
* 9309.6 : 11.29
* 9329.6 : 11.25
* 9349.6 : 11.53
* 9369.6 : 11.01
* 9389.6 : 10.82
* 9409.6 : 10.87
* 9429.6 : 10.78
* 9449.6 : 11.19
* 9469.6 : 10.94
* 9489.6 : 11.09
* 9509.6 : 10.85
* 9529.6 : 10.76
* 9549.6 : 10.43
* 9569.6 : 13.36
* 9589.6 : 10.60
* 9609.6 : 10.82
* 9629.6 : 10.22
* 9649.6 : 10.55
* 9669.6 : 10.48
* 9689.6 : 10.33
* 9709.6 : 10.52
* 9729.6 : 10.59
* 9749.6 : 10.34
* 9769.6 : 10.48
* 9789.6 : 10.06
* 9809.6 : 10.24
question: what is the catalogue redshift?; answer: 0.000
